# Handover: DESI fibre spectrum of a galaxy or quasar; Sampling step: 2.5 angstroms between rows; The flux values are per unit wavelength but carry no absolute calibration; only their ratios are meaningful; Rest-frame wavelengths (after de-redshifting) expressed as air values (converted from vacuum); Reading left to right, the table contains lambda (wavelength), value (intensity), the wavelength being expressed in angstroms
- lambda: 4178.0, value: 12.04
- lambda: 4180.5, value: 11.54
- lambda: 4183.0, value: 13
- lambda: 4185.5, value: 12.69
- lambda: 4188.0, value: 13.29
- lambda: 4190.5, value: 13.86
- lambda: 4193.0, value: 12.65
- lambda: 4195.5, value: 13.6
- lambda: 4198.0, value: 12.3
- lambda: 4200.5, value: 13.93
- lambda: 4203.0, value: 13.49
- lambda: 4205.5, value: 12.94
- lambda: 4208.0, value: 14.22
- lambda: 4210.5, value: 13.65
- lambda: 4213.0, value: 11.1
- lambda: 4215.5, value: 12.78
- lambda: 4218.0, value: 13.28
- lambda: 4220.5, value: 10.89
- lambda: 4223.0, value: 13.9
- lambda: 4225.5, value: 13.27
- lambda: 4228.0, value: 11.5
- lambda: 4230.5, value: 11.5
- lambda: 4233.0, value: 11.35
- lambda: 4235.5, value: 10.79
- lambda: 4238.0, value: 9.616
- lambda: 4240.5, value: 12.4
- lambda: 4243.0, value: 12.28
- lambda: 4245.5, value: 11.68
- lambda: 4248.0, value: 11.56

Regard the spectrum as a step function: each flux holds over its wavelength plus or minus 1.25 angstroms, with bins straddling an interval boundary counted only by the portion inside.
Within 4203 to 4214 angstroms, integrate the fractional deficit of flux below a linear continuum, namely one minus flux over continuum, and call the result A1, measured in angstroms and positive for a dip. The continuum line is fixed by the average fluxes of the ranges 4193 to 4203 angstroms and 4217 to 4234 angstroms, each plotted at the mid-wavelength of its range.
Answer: -0.2 angstroms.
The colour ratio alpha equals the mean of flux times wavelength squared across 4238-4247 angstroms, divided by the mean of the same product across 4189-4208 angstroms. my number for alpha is 0.90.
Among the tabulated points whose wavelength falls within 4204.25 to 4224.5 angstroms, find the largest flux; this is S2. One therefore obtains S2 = 14.22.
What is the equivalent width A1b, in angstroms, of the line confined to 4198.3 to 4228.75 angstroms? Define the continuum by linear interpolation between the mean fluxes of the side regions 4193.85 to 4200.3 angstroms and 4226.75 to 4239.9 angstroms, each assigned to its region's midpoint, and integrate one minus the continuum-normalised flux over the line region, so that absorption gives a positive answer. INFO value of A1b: -1.9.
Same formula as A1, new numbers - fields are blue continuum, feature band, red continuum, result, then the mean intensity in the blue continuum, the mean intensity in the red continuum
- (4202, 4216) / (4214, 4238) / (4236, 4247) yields 0.4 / 13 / 11.4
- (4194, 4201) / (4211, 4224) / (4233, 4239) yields -0.7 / 13.2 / 10.5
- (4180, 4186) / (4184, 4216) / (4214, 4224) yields -1.4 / 12.5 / 12.6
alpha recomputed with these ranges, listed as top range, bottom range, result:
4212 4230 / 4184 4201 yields 0.95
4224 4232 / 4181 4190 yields 0.96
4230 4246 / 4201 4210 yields 0.85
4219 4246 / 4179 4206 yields 0.92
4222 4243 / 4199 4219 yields 0.91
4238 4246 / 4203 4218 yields 0.92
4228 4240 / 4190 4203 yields 0.84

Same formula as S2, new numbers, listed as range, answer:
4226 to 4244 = 12.4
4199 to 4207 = 13.93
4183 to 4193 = 13.86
